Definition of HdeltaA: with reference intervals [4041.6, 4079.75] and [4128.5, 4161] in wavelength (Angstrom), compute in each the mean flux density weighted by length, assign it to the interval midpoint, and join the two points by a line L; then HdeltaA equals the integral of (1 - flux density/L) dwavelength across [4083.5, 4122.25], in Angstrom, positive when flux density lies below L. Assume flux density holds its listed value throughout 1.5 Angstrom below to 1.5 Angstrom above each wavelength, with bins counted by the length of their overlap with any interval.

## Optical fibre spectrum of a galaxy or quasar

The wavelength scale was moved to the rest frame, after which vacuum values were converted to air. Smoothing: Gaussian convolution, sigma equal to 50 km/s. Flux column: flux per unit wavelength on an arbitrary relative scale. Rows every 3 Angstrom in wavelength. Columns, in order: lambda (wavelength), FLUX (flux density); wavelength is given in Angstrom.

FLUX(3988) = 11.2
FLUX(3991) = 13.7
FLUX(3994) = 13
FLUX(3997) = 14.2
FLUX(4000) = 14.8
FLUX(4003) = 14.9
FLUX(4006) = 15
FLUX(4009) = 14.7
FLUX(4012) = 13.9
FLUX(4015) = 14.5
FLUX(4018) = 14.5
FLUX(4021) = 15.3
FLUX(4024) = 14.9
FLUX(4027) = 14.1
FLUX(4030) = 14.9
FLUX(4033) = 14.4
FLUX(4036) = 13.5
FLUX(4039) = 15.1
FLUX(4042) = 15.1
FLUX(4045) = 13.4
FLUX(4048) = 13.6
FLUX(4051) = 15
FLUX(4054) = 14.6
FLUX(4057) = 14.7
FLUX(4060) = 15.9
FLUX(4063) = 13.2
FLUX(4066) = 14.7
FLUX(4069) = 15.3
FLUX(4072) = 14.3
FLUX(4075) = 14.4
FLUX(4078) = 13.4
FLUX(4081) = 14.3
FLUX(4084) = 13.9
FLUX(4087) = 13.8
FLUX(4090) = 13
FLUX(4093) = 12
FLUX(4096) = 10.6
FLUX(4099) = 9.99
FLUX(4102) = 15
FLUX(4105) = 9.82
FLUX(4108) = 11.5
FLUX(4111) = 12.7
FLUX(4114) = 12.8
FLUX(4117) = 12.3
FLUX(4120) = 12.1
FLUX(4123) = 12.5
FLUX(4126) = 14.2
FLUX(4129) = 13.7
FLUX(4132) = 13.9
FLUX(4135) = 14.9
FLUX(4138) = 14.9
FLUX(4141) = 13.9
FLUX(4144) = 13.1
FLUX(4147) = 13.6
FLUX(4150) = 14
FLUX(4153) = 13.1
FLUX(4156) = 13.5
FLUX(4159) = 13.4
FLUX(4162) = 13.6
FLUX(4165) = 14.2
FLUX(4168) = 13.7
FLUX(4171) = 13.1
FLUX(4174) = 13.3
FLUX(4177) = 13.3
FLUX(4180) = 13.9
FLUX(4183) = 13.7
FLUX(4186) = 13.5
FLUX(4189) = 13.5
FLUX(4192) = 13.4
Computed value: 5.2 Angstrom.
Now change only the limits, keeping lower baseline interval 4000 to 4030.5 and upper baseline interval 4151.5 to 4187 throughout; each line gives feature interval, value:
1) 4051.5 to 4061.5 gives -0.5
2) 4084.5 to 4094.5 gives 0.8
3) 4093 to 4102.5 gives 1.7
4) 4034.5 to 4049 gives 0.3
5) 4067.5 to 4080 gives -0.1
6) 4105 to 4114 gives 1.4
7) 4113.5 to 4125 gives 1.2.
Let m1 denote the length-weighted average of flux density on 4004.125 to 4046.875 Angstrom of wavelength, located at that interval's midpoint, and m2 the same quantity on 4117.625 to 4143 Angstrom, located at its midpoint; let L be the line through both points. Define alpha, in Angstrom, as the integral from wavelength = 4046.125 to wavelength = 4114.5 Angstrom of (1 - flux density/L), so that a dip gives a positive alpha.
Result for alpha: 3.28 Angstrom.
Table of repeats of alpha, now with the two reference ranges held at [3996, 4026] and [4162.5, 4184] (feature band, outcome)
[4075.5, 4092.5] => 0.7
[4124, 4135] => -0.1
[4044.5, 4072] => -0.3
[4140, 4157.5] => 0.3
